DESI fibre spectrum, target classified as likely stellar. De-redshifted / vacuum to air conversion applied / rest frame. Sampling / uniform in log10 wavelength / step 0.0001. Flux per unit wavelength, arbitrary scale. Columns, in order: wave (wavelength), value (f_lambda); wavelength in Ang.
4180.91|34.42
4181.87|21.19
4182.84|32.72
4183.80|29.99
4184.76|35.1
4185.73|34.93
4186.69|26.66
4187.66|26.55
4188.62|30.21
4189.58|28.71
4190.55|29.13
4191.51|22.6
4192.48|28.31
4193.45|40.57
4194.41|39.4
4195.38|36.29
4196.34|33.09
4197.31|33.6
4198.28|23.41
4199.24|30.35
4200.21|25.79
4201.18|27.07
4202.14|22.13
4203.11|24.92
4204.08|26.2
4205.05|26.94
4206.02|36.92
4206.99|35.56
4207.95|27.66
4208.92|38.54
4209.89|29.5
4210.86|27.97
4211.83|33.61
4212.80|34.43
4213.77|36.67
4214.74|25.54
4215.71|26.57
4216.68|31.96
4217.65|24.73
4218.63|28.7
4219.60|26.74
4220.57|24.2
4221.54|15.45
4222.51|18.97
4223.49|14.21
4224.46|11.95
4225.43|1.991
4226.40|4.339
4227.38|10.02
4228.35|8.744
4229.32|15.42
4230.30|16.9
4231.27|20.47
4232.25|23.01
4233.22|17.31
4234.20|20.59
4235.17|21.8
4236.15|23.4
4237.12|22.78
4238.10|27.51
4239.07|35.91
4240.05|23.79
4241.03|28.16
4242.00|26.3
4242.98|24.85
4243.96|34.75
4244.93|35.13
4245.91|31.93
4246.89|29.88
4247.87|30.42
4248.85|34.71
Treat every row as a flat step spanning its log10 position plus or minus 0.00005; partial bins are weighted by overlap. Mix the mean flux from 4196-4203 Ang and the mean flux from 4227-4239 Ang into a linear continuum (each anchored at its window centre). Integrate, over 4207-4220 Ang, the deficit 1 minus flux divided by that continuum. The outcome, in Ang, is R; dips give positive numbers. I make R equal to -3.2 Ang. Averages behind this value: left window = 27.6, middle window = 30.4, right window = 19.7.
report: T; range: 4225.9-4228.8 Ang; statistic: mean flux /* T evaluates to 7.66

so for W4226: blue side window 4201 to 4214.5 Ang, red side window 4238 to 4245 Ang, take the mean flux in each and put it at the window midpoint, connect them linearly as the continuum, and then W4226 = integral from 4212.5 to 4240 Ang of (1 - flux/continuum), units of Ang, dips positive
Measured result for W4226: 8.2 Ang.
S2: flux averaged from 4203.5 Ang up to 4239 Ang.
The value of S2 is 23.4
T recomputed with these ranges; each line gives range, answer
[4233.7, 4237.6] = 22.1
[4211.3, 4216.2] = 31.3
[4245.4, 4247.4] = 30.8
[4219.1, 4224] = 19.9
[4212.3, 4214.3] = 35.3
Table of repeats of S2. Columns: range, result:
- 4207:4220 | 30.4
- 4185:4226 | 27.8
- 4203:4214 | 31.7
